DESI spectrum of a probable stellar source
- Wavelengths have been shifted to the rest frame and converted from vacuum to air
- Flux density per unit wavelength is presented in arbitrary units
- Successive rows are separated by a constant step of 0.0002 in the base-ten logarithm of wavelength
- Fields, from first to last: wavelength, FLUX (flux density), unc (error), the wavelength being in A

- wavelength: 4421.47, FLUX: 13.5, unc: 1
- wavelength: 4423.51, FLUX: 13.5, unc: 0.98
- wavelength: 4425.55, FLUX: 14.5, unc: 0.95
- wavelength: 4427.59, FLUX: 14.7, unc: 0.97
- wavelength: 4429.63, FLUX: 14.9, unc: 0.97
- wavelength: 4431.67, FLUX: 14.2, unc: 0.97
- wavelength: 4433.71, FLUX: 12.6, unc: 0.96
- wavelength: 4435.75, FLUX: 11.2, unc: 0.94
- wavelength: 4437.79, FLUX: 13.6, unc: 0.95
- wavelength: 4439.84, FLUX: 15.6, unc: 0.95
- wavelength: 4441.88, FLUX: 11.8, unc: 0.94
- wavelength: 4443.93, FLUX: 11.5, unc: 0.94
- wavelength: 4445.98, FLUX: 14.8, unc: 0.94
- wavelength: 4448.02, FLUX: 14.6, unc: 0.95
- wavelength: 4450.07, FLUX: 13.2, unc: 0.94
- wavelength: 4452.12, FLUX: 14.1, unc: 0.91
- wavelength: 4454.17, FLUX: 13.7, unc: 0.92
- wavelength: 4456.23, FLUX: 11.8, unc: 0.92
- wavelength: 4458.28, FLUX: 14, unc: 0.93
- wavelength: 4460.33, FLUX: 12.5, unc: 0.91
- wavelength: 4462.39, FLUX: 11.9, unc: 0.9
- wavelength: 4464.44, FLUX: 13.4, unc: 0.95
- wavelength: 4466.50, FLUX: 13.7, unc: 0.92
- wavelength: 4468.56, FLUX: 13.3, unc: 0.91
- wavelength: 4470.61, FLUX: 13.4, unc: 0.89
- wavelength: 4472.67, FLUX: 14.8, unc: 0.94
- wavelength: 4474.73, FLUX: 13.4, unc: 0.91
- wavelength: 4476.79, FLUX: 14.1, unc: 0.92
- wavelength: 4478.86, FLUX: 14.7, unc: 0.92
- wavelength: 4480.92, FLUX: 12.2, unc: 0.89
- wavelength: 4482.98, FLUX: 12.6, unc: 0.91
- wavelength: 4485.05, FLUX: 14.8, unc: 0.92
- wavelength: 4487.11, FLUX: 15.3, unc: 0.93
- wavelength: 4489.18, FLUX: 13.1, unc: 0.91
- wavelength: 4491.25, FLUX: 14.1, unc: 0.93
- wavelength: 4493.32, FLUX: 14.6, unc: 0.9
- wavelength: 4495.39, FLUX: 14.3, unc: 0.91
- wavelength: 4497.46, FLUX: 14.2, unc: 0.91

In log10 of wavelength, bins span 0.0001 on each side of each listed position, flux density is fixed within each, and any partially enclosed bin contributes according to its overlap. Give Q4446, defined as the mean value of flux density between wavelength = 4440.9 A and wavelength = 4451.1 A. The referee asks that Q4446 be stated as 13.2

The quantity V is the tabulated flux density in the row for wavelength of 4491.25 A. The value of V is 14.1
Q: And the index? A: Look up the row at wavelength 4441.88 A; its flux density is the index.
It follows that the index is 11.8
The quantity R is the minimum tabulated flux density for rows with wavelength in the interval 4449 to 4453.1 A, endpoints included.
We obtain 13.2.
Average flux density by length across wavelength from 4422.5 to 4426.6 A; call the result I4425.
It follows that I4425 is 14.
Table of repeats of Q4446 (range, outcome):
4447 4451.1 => 13.9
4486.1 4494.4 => 14.3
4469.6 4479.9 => 14.1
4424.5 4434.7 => 14.2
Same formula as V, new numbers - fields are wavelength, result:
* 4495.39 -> 14.3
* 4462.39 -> 11.9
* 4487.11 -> 15.3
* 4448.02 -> 14.6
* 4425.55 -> 14.5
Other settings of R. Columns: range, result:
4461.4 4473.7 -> 11.9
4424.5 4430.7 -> 14.5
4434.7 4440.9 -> 11.2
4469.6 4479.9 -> 13.4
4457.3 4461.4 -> 12.5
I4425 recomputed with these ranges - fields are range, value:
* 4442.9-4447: 13.1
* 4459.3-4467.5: 12.9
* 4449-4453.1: 13.7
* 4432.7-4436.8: 11.9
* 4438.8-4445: 13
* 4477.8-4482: 13.4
